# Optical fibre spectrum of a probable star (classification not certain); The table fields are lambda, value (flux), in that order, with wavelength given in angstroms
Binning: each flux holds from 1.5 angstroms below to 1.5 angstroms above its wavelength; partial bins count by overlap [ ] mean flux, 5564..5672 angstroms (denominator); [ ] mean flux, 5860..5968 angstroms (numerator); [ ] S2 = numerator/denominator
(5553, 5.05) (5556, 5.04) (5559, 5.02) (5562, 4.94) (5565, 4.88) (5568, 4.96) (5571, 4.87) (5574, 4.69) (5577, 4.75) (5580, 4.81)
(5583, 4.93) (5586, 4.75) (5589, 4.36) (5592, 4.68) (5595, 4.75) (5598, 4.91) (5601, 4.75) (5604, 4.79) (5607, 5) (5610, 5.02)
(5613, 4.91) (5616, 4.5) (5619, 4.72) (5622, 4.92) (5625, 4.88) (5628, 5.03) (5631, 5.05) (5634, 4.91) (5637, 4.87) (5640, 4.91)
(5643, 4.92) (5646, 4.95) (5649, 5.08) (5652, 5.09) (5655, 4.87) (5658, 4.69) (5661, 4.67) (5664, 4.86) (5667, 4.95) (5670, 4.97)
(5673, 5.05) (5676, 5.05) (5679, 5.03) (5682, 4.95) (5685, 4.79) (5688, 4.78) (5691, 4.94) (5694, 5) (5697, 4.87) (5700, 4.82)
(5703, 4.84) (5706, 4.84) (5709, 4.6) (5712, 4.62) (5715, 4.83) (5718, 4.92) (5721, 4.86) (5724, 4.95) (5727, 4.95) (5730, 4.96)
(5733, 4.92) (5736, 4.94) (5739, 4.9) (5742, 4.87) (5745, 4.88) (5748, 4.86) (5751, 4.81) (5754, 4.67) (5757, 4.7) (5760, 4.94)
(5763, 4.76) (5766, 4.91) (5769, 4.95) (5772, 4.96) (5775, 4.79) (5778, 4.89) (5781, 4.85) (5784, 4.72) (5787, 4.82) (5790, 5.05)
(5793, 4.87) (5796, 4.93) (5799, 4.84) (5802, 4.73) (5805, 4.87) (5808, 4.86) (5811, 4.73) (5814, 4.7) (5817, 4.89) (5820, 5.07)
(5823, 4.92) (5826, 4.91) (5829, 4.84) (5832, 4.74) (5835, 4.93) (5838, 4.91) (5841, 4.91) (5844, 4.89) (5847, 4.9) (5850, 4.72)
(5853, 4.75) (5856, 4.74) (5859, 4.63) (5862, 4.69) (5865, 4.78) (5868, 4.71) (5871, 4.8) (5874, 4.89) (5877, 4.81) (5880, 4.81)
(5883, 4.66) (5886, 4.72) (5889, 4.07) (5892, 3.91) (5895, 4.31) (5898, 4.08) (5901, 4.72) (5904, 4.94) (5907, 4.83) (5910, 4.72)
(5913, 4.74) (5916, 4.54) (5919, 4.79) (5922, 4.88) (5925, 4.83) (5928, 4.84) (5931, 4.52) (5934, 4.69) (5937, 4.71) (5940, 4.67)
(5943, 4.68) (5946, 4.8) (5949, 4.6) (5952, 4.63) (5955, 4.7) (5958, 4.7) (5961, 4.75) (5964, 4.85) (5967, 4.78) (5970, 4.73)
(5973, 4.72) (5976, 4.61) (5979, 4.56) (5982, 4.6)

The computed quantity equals 1.0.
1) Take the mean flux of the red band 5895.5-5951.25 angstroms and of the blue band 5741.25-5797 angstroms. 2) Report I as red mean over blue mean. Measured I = 1.0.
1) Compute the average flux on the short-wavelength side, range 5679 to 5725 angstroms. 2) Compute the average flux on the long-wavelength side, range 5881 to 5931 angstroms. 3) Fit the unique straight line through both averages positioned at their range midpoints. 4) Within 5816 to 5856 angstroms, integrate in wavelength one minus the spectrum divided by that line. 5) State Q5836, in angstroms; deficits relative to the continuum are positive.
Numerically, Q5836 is -1.6 angstroms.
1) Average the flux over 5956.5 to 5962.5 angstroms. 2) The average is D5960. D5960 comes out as 4.73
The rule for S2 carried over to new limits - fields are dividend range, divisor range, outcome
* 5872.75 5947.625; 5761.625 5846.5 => 0.95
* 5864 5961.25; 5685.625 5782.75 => 0.96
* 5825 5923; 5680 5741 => 0.97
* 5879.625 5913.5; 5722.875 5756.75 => 0.93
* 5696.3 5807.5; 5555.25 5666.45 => 1.00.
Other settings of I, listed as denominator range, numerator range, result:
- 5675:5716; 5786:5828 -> 1.00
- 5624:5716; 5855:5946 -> 0.95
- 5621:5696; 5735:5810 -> 0.98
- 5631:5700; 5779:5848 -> 0.99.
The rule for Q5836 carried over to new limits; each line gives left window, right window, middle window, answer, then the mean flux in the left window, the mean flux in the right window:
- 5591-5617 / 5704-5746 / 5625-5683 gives -1.24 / 4.82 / 4.86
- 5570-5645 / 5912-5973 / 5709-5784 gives -1.10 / 4.83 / 4.72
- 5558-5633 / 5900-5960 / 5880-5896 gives 1.22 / 4.83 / 4.73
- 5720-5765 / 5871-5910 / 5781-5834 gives -1.28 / 4.87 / 4.58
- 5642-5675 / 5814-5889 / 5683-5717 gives 0.55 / 4.92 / 4.8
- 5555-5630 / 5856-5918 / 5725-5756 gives -0.96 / 4.83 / 4.62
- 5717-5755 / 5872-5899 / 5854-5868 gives -0.49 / 4.89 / 4.49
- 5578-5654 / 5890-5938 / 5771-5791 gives -0.57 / 4.86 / 4.62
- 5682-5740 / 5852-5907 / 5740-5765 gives -0.07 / 4.86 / 4.62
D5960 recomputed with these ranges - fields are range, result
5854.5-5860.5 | 4.68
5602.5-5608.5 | 4.9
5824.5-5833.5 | 4.83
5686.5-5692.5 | 4.86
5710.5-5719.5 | 4.79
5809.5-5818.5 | 4.77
